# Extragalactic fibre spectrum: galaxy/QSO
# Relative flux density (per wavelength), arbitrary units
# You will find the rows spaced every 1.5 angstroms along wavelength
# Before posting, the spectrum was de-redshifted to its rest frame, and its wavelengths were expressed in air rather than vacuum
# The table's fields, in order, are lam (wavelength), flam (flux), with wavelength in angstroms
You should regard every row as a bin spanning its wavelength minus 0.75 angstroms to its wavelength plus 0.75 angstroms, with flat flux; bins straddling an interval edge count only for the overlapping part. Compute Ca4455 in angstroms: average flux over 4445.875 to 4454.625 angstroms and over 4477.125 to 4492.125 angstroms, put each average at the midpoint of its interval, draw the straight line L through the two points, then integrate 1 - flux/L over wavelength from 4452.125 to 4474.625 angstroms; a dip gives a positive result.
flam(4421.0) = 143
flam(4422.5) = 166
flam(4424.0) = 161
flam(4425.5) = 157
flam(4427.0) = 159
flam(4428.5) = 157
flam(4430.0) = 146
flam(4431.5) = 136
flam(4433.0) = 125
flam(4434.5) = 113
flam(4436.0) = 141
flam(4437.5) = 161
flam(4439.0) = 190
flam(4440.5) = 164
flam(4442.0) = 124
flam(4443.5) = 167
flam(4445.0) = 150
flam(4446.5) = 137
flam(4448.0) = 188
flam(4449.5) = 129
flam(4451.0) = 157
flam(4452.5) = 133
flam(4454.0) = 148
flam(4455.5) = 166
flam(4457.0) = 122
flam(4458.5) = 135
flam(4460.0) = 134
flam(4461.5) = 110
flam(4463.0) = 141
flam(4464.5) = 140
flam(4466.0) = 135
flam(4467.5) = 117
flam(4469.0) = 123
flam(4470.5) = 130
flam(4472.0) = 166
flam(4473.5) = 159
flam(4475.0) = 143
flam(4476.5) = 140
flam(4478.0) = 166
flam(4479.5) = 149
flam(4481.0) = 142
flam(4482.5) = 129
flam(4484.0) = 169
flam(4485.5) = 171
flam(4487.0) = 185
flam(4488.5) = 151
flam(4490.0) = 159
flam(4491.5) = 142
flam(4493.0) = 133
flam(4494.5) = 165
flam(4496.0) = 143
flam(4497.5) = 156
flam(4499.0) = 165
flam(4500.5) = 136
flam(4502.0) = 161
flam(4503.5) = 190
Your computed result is 2.11 angstroms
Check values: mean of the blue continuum 149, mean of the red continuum 156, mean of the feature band 137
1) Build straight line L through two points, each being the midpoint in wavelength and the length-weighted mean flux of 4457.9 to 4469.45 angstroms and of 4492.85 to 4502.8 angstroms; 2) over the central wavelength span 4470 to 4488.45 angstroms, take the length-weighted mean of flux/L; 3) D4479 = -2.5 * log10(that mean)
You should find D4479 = -0.11 mag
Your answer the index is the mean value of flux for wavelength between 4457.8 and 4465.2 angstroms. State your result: 132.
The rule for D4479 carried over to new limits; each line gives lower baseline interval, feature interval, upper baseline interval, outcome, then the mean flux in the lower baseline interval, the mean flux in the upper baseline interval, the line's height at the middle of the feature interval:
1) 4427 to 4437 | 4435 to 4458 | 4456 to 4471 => -0.13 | 139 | 129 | 134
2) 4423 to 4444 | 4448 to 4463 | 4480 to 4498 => 0.09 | 150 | 154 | 151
